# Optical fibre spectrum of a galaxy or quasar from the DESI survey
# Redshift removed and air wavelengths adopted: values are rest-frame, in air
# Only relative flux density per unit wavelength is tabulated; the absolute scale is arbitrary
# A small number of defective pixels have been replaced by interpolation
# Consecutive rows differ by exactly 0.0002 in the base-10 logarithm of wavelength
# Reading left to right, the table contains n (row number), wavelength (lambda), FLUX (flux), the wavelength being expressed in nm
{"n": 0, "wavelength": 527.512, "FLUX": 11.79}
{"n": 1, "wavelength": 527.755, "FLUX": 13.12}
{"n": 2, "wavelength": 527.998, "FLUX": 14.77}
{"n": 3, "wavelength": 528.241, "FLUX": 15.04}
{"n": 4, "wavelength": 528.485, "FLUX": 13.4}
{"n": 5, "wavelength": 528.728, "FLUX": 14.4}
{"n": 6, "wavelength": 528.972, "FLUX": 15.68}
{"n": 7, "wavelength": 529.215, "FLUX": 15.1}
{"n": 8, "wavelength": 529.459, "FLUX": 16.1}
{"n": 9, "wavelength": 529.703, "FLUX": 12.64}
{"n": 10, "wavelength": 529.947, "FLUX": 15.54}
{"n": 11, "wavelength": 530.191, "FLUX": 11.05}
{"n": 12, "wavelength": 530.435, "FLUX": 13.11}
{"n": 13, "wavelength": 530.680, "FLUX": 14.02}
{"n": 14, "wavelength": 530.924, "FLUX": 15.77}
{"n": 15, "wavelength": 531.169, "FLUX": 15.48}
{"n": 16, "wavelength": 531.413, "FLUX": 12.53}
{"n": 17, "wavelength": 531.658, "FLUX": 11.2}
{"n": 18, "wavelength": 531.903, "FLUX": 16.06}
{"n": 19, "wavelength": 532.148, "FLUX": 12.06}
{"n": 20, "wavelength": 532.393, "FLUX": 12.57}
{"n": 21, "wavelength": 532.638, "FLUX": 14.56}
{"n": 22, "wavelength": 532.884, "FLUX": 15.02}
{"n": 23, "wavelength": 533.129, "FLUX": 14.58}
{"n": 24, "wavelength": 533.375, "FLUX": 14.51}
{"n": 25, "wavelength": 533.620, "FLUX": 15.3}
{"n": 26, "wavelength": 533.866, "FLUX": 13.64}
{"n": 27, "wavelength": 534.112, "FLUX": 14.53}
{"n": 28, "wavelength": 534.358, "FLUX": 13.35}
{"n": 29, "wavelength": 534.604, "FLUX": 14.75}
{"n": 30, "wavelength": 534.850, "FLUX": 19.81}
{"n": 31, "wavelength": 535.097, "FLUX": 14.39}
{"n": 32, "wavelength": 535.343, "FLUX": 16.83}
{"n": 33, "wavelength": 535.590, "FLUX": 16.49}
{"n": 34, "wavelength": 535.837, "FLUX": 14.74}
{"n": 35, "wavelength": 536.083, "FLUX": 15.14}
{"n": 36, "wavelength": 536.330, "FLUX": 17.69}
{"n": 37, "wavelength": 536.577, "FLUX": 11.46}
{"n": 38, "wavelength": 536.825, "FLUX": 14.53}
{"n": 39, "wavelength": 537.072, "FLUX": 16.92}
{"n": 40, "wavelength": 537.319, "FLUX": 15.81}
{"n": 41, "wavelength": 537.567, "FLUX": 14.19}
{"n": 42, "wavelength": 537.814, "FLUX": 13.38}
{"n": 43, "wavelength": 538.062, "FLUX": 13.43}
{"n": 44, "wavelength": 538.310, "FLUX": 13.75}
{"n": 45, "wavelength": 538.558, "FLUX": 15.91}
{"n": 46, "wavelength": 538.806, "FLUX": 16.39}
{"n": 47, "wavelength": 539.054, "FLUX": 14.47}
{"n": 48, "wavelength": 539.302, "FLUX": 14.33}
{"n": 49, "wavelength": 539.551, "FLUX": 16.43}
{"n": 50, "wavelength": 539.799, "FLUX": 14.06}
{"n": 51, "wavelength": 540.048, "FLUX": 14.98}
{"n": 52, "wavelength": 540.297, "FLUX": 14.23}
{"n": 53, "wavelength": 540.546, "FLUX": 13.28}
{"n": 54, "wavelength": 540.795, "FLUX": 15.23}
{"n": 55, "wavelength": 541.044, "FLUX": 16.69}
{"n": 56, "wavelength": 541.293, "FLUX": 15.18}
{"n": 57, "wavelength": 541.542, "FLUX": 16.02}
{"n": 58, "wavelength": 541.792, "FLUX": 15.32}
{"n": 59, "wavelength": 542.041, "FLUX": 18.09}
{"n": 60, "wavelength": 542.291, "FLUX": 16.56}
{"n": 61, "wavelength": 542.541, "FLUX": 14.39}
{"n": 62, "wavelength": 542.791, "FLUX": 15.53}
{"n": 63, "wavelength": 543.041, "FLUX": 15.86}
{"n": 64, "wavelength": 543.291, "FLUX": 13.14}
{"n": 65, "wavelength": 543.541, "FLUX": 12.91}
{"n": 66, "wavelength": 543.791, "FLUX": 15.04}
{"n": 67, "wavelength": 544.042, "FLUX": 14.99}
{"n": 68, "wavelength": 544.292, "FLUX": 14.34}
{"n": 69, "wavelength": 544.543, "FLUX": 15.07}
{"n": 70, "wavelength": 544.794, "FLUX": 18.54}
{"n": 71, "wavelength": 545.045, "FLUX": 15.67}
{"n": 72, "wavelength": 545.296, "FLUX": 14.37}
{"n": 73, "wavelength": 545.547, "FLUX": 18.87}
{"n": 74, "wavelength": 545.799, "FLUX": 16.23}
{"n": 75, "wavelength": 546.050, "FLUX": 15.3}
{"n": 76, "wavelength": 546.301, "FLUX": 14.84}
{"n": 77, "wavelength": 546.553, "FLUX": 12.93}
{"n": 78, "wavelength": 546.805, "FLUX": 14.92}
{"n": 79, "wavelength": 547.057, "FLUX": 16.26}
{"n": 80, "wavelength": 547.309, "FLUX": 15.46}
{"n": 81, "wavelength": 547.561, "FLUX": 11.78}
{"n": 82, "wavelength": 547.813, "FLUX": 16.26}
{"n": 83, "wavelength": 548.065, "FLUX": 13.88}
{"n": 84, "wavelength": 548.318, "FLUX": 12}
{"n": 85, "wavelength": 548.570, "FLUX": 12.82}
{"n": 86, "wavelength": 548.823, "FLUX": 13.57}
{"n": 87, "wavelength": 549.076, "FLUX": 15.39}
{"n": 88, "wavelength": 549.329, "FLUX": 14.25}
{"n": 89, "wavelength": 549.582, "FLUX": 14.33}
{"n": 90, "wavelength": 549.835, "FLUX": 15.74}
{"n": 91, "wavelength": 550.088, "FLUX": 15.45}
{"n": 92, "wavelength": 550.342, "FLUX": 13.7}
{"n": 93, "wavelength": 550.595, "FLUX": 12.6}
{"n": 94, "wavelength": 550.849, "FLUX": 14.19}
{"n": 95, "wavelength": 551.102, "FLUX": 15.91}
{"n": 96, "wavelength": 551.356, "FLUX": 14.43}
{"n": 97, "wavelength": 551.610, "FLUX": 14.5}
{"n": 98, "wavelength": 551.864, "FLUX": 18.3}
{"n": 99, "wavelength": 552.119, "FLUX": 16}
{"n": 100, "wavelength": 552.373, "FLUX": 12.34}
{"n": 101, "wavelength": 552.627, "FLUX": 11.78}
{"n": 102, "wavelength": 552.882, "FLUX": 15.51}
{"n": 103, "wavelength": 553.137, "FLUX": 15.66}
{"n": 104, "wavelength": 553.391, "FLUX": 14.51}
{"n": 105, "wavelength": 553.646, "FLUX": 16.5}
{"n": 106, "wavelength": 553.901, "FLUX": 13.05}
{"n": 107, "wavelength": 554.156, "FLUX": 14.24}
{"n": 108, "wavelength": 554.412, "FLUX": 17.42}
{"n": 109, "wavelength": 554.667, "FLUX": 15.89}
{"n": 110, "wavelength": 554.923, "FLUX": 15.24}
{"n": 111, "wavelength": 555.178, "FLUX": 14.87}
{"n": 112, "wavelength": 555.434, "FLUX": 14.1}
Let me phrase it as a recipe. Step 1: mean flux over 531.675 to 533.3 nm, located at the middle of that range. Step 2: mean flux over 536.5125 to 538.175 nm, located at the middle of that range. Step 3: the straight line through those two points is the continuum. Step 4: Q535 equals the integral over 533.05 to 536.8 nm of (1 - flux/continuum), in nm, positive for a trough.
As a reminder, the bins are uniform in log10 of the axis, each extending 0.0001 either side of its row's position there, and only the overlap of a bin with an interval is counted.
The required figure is -0.26 nm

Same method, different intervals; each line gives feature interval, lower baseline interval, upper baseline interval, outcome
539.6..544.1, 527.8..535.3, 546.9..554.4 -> -0.20 nm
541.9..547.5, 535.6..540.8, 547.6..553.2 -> -0.30 nm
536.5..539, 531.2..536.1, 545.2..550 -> 0.00 nm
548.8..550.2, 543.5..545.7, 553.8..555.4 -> 0.05 nm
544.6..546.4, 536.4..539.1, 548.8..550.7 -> -0.21 nm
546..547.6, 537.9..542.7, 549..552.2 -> 0.05 nm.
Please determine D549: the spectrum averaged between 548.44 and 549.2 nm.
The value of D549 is 13.9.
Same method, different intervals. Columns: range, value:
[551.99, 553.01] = 13.9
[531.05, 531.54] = 14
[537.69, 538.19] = 13.4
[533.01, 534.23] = 14.5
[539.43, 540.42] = 14.9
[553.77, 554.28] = 13.7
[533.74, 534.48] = 13.8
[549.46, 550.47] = 14.8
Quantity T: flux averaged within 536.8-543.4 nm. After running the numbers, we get 15.1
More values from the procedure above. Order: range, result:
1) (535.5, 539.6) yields 15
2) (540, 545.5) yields 15.3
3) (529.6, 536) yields 14.4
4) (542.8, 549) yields 14.8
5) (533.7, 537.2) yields 15.3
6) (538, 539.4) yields 14.8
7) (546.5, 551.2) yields 14.3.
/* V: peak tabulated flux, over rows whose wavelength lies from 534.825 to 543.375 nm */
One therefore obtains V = 19.81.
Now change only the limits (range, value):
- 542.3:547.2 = 18.87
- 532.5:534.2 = 15.3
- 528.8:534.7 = 16.1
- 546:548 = 16.26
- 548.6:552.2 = 18.3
